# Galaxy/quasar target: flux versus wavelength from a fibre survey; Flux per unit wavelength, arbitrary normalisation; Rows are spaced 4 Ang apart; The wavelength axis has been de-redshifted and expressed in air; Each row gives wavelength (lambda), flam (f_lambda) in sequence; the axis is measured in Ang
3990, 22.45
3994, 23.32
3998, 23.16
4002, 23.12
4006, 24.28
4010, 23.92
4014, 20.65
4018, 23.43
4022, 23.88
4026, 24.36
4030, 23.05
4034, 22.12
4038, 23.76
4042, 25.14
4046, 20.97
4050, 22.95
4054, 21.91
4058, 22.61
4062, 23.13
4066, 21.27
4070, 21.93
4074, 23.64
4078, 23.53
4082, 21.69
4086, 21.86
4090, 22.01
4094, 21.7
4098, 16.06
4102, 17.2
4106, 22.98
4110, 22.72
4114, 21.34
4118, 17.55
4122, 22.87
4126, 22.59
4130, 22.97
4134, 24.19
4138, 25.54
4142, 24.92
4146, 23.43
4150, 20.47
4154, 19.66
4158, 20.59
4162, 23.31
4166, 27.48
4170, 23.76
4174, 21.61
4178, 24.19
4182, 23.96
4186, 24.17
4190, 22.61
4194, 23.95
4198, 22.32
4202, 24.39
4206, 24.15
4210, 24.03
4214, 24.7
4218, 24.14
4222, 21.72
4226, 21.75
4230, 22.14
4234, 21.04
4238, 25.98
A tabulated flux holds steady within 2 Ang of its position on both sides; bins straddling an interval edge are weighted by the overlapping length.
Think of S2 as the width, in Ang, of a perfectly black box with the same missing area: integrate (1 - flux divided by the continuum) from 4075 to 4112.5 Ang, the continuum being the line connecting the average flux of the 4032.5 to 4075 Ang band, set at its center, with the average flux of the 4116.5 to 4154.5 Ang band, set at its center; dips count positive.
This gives 2.4 Ang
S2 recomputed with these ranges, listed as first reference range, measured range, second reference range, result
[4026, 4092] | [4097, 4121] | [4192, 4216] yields 3.3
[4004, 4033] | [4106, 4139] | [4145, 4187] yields 0.9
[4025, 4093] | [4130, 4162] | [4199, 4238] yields 0.3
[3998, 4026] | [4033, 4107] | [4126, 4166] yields 4.1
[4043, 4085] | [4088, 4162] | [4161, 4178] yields 5.5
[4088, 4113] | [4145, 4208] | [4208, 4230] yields -2.6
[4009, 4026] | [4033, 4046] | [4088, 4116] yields -0.6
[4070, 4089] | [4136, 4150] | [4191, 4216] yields -0.5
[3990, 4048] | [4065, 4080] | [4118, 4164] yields 0.2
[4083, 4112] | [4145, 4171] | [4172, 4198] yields -0.1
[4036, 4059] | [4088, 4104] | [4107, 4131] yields 2.1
